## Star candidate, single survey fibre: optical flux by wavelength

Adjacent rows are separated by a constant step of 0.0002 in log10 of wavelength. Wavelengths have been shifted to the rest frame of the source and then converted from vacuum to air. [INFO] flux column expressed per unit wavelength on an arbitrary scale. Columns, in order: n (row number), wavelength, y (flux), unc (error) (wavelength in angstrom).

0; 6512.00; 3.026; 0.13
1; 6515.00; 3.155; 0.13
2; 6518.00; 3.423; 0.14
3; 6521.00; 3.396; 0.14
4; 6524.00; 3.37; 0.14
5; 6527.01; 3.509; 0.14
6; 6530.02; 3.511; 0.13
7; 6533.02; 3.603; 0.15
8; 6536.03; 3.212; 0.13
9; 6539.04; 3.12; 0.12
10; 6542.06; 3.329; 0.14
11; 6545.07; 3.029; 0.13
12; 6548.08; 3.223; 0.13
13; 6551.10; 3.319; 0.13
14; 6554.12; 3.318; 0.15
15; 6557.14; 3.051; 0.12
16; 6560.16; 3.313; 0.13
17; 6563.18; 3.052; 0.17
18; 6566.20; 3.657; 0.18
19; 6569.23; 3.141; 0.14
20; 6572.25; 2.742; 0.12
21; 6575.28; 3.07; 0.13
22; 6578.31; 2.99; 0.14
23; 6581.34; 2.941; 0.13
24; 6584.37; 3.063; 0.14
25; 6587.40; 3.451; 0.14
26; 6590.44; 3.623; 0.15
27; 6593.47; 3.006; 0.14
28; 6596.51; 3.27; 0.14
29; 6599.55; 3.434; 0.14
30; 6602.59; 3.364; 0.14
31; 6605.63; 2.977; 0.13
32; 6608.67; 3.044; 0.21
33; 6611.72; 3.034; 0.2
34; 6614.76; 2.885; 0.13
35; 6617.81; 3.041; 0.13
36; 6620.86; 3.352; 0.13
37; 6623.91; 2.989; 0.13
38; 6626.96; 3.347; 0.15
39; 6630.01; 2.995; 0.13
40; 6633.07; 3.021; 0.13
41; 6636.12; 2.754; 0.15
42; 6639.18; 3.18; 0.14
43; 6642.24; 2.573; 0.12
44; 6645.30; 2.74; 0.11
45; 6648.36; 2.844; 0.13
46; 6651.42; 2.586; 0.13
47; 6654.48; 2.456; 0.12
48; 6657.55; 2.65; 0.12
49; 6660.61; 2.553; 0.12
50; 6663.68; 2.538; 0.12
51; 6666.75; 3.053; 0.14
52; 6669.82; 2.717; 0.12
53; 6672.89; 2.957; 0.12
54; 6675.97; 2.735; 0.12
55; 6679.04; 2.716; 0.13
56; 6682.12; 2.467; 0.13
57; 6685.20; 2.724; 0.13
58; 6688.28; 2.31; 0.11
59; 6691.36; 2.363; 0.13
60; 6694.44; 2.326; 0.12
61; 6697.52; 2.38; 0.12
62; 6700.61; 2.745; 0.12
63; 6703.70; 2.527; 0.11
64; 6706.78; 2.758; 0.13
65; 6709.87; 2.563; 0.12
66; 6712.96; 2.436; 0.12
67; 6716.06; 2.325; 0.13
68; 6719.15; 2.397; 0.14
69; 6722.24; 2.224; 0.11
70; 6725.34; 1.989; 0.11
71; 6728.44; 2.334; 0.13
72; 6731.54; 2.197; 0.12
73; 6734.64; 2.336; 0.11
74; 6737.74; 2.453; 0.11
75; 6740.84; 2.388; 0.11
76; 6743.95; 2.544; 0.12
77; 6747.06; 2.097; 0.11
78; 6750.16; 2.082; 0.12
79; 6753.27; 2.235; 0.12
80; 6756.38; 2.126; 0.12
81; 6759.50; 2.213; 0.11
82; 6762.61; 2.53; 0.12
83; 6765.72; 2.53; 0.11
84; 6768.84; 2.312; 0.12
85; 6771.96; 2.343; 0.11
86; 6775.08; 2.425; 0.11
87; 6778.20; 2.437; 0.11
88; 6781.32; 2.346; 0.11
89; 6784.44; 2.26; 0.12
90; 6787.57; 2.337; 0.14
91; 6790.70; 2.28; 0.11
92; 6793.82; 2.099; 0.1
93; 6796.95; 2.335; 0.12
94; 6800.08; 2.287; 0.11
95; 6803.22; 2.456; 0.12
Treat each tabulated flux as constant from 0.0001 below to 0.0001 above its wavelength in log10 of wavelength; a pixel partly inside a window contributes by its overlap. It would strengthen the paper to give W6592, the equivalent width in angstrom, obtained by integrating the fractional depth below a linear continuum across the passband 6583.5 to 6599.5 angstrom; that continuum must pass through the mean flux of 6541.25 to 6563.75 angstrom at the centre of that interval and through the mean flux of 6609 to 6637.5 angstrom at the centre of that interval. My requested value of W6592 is -1.0 angstrom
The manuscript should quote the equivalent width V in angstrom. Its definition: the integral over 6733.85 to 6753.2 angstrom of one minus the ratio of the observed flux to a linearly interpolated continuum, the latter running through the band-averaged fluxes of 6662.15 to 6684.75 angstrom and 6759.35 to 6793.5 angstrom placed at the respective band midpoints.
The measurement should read 1.4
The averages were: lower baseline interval 2.74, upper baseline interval 2.36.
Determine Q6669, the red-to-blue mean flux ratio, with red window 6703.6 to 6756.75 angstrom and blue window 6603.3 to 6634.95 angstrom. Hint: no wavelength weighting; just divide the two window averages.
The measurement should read 0.8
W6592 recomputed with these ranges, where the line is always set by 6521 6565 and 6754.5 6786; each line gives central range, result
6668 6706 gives 1.5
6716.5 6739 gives 2.2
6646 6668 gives 1.2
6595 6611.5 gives -0.9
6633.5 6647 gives 0.3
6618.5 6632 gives -0.9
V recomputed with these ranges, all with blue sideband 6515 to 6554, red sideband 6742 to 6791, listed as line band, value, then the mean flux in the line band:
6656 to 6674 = 0.1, 2.74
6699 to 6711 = -0.3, 2.65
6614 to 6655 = -0.4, 2.92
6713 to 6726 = 1.3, 2.27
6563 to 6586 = 0.5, 3.09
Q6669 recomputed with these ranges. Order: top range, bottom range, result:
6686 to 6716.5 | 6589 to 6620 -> 0.78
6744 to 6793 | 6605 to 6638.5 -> 0.76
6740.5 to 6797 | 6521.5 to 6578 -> 0.71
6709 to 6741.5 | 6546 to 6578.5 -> 0.73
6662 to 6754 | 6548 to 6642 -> 0.79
